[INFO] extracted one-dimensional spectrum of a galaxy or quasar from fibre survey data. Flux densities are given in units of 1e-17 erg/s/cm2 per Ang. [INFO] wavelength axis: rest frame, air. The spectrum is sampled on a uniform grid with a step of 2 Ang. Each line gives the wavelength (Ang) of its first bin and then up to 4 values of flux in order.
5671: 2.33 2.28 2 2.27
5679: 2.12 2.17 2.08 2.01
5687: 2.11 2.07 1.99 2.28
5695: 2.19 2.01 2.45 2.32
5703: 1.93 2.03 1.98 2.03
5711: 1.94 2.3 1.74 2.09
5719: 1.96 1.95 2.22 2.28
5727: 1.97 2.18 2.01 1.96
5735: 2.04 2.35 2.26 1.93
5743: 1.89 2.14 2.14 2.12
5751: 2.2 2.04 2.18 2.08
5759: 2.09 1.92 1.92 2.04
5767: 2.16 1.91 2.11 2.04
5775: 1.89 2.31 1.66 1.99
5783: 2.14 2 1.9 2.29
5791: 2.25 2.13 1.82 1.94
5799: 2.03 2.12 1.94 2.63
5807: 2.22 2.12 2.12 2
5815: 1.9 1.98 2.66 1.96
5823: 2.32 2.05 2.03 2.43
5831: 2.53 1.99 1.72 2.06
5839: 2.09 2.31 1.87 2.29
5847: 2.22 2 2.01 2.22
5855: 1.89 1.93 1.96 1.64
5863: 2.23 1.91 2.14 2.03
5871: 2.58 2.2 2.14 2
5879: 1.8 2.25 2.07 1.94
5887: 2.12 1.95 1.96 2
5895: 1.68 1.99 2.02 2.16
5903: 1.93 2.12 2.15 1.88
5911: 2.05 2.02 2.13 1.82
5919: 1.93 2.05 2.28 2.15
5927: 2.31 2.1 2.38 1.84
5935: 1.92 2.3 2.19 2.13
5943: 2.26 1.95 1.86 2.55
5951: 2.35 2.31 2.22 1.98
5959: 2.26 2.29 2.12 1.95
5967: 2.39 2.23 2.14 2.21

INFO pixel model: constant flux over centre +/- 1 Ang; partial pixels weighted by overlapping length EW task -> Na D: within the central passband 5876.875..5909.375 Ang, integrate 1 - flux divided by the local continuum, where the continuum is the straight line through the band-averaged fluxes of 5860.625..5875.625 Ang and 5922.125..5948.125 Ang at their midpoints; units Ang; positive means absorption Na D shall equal 1.9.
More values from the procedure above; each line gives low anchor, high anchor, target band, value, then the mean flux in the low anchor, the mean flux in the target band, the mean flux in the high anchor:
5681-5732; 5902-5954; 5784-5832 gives -0.95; 2.09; 2.14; 2.11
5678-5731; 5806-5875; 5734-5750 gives -0.10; 2.09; 2.11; 2.11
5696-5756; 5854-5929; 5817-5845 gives -1.32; 2.09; 2.15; 2.04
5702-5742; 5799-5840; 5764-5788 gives 1.04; 2.06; 2.01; 2.14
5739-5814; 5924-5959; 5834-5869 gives 1.39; 2.07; 2.03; 2.17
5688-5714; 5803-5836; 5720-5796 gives 2.53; 2.12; 2.07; 2.16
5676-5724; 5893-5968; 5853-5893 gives 1.16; 2.09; 2.04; 2.11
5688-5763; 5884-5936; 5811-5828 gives -0.44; 2.09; 2.11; 2.03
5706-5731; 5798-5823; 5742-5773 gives 0.45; 2.05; 2.06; 2.15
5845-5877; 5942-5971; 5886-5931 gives 1.92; 2.08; 2.04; 2.19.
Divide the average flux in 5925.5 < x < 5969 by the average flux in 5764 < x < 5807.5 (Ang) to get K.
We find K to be 1.1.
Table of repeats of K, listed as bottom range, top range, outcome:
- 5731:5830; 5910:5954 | 1.02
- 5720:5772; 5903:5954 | 1.02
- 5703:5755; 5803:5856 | 1.03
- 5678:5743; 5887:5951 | 0.99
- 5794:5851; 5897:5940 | 0.98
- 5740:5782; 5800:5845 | 1.05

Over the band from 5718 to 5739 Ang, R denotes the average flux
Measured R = 2.1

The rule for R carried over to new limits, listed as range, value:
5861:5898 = 2.04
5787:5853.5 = 2.12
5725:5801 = 2.06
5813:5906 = 2.07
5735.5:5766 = 2.09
